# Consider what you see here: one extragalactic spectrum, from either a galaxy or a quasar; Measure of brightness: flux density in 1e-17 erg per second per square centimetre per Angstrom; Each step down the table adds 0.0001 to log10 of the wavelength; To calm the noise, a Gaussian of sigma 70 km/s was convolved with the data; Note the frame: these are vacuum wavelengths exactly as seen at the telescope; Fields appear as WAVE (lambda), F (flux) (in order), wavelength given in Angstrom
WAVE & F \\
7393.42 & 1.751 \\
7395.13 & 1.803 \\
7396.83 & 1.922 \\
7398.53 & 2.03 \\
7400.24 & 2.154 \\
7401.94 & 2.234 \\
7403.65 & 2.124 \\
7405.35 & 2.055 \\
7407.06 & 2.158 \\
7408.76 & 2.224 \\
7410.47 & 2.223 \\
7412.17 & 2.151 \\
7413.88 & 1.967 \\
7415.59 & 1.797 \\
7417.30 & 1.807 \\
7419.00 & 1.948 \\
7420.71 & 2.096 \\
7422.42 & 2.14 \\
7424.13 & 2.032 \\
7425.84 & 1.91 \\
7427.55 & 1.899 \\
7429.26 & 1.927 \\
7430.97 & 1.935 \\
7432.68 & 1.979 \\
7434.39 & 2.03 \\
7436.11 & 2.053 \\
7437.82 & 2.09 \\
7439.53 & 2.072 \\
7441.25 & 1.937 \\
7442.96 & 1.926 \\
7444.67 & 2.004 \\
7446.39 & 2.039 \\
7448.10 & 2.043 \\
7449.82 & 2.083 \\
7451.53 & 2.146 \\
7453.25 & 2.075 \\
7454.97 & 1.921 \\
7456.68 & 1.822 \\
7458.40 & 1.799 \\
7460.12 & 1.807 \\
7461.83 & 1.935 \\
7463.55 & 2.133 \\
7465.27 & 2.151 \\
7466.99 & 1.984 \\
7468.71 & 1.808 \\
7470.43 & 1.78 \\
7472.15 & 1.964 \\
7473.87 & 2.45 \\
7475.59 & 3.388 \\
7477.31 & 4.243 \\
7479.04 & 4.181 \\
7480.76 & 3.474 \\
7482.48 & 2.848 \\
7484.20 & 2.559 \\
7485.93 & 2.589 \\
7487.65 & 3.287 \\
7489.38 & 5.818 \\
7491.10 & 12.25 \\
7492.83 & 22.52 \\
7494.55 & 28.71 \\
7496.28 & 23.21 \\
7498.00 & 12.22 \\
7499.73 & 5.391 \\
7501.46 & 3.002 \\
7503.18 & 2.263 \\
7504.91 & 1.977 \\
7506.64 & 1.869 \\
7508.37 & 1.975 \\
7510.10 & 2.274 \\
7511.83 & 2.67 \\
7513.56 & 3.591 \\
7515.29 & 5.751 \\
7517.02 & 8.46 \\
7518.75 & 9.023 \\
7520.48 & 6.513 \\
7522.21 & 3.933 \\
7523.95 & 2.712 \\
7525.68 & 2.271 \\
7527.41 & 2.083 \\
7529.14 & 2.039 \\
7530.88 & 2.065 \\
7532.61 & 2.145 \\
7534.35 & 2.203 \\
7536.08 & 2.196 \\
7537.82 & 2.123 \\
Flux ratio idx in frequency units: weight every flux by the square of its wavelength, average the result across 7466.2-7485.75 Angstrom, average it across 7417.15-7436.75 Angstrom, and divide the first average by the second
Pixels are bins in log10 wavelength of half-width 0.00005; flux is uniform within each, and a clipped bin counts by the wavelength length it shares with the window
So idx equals 1.42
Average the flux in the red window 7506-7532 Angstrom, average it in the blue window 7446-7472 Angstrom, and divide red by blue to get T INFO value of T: 1.9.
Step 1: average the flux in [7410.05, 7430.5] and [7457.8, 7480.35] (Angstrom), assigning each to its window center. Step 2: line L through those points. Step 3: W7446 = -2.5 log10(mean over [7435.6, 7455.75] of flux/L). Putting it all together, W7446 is 0.10 mag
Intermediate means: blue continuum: 1.99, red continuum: 2.46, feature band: 2.03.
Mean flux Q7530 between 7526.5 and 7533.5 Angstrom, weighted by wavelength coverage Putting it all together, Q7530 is 2.08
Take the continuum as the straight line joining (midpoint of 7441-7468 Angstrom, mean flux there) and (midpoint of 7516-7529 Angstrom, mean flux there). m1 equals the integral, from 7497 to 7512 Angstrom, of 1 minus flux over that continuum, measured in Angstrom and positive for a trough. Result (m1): 0.0 Angstrom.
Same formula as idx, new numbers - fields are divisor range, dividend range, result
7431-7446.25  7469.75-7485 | 1.51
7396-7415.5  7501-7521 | 2.01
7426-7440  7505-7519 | 2.11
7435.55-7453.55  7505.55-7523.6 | 2.26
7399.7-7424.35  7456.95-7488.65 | 1.26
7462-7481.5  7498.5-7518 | 1.43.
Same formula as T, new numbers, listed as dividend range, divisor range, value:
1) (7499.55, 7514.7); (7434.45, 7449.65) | 1.34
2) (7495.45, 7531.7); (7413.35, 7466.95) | 2.52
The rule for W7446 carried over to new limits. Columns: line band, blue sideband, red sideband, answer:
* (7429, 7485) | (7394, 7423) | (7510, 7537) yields 0.23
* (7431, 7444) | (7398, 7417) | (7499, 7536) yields 0.23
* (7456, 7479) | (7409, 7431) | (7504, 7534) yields 0.19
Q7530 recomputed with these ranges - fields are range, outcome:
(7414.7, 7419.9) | 1.85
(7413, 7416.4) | 1.88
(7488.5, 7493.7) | 13.5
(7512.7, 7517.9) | 5.95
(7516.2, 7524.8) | 6.12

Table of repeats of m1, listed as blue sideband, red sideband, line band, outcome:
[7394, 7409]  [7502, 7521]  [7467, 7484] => 3.1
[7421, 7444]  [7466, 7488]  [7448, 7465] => 3.1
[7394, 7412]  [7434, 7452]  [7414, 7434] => 1.0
